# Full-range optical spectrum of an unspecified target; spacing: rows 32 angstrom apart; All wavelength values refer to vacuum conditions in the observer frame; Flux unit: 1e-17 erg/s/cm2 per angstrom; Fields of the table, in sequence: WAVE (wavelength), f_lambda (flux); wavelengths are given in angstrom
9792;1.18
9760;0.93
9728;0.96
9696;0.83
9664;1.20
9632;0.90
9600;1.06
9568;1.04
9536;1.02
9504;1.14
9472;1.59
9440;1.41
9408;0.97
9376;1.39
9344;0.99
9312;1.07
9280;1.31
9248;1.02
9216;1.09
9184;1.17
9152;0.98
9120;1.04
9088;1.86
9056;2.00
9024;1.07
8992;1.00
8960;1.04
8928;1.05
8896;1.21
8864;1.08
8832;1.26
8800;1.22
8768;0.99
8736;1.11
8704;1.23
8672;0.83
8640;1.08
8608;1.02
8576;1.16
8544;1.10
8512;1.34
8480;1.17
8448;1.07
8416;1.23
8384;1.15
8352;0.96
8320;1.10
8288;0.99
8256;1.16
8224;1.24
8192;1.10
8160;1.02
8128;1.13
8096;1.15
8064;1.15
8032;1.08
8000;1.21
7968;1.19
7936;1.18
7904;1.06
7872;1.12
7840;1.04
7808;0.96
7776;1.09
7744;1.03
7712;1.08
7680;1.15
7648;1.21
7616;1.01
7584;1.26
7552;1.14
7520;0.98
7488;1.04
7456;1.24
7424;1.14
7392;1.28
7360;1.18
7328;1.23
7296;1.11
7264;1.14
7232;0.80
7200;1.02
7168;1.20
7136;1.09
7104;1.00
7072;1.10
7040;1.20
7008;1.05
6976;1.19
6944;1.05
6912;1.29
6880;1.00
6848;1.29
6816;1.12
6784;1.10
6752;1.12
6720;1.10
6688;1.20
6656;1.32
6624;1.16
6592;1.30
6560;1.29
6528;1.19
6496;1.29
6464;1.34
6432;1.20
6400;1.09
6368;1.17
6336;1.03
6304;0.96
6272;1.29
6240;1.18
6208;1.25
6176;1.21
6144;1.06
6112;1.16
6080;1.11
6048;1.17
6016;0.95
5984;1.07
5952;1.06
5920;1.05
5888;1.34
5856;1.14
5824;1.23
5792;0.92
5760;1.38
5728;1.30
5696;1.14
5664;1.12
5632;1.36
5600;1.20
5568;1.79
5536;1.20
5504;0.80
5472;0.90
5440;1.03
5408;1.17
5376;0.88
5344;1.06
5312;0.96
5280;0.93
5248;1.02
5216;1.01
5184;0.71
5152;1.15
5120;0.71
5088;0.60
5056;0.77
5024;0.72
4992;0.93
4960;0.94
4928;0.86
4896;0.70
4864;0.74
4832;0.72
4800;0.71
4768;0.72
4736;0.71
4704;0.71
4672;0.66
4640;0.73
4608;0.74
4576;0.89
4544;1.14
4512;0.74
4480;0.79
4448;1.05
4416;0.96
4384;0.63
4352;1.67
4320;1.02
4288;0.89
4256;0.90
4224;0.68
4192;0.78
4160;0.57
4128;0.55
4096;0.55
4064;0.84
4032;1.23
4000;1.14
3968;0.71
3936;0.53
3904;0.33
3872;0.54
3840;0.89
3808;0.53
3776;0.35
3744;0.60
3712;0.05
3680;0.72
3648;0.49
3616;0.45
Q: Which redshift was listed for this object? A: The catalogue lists 0.382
